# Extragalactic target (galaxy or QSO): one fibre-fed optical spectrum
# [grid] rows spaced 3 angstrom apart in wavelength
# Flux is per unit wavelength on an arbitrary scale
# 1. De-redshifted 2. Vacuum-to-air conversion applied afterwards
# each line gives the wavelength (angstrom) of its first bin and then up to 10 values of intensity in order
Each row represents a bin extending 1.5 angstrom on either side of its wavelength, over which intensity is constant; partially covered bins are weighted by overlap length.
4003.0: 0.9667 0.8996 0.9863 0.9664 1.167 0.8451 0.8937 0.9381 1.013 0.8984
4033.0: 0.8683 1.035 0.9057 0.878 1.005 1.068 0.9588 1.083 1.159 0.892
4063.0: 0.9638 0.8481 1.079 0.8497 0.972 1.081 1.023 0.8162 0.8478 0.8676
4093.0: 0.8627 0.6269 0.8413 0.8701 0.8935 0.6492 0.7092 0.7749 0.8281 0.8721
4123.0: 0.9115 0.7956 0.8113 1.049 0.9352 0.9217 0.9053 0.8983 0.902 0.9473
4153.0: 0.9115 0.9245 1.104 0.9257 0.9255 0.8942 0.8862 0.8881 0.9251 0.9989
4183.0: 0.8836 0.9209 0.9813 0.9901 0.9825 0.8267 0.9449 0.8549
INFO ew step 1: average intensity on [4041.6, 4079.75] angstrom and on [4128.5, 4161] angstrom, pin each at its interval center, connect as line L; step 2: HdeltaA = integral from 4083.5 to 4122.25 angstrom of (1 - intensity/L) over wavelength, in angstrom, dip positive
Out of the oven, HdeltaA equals 6.40 angstrom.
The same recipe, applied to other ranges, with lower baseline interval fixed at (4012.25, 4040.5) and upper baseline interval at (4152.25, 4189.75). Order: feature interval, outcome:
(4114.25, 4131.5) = 1.7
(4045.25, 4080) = -1.8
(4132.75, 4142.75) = 0.1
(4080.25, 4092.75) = 0.9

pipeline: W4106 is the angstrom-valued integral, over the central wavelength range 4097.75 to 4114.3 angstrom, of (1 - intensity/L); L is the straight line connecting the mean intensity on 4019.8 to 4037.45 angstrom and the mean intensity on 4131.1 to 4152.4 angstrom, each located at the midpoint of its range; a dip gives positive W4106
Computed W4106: 2.6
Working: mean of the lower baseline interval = 0.942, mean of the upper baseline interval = 0.933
